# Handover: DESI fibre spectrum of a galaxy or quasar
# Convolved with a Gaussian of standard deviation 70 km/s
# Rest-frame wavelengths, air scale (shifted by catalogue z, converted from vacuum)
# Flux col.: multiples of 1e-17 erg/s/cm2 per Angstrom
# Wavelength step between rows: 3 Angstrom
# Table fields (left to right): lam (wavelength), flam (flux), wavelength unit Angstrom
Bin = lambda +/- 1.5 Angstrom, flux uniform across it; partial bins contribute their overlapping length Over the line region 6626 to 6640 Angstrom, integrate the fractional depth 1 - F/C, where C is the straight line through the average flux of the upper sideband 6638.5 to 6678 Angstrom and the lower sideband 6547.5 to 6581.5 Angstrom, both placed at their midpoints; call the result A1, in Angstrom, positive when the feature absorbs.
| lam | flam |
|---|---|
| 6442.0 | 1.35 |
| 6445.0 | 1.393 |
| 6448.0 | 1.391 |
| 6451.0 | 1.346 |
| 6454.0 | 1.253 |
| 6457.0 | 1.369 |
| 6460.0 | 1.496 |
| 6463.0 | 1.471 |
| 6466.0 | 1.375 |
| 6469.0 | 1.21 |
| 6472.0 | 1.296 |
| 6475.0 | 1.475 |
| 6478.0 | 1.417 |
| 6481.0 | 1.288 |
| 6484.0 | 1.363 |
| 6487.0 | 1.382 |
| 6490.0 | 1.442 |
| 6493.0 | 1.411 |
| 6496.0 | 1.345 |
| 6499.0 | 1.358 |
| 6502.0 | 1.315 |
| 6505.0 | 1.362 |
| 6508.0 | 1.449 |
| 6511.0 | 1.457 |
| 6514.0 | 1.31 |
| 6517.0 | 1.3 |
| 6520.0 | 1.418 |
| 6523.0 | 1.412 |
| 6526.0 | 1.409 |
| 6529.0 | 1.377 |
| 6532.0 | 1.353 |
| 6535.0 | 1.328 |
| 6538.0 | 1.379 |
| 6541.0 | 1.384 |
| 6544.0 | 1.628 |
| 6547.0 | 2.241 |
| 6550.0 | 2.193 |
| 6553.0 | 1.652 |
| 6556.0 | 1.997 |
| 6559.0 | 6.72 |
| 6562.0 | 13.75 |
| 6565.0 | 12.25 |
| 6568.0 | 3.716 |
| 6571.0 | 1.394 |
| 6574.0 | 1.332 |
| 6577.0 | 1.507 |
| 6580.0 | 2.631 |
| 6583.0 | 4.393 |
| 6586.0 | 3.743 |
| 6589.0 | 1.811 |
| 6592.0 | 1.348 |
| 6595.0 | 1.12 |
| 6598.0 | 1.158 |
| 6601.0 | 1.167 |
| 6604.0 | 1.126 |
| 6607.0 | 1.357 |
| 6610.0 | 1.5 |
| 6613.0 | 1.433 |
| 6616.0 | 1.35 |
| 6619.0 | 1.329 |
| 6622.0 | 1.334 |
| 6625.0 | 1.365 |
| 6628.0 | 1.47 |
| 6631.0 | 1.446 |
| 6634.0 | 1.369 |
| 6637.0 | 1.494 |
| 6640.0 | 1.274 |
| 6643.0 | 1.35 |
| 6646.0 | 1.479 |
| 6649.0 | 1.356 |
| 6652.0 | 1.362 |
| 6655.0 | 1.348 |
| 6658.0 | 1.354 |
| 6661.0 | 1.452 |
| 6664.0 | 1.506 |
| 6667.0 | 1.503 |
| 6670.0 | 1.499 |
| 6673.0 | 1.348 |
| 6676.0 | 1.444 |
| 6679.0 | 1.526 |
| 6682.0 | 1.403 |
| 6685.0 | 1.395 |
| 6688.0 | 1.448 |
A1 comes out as 5.0 Angstrom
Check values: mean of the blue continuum 4.4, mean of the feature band 1.42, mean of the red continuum 1.41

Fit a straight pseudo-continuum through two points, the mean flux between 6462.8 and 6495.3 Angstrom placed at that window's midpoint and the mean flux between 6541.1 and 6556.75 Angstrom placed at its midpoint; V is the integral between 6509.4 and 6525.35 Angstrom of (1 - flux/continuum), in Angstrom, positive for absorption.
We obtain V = 2.6 Angstrom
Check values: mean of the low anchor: 1.37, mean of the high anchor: 1.89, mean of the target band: 1.38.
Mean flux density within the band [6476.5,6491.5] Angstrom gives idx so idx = 1.38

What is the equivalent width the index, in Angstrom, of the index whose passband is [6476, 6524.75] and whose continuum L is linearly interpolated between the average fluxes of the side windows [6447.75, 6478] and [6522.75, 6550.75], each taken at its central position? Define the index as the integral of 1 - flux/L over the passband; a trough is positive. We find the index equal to 2.9 Angstrom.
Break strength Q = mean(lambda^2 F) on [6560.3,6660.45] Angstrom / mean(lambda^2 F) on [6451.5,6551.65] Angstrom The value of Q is 1.68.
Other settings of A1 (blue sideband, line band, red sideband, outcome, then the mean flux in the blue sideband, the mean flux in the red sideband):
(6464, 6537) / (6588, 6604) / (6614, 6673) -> 1.19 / 1.37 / 1.4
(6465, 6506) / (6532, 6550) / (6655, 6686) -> -3.10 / 1.36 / 1.44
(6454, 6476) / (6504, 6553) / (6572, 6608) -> 4.03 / 1.37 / 1.89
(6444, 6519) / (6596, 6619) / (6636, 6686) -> 1.74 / 1.37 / 1.42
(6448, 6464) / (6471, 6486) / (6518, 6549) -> 0.51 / 1.38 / 1.5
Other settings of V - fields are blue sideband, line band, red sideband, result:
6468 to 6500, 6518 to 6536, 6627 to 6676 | -0.1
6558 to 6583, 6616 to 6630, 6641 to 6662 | 7.0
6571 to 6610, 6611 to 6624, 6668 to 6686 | 2.7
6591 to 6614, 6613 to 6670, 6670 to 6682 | -1.6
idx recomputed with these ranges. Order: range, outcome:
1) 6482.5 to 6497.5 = 1.39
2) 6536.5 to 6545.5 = 1.46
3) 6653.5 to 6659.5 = 1.35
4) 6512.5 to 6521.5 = 1.34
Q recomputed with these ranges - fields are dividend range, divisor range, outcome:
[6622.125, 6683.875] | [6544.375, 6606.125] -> 0.44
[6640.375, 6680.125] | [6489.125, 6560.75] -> 0.84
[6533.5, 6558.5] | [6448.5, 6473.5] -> 1.46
